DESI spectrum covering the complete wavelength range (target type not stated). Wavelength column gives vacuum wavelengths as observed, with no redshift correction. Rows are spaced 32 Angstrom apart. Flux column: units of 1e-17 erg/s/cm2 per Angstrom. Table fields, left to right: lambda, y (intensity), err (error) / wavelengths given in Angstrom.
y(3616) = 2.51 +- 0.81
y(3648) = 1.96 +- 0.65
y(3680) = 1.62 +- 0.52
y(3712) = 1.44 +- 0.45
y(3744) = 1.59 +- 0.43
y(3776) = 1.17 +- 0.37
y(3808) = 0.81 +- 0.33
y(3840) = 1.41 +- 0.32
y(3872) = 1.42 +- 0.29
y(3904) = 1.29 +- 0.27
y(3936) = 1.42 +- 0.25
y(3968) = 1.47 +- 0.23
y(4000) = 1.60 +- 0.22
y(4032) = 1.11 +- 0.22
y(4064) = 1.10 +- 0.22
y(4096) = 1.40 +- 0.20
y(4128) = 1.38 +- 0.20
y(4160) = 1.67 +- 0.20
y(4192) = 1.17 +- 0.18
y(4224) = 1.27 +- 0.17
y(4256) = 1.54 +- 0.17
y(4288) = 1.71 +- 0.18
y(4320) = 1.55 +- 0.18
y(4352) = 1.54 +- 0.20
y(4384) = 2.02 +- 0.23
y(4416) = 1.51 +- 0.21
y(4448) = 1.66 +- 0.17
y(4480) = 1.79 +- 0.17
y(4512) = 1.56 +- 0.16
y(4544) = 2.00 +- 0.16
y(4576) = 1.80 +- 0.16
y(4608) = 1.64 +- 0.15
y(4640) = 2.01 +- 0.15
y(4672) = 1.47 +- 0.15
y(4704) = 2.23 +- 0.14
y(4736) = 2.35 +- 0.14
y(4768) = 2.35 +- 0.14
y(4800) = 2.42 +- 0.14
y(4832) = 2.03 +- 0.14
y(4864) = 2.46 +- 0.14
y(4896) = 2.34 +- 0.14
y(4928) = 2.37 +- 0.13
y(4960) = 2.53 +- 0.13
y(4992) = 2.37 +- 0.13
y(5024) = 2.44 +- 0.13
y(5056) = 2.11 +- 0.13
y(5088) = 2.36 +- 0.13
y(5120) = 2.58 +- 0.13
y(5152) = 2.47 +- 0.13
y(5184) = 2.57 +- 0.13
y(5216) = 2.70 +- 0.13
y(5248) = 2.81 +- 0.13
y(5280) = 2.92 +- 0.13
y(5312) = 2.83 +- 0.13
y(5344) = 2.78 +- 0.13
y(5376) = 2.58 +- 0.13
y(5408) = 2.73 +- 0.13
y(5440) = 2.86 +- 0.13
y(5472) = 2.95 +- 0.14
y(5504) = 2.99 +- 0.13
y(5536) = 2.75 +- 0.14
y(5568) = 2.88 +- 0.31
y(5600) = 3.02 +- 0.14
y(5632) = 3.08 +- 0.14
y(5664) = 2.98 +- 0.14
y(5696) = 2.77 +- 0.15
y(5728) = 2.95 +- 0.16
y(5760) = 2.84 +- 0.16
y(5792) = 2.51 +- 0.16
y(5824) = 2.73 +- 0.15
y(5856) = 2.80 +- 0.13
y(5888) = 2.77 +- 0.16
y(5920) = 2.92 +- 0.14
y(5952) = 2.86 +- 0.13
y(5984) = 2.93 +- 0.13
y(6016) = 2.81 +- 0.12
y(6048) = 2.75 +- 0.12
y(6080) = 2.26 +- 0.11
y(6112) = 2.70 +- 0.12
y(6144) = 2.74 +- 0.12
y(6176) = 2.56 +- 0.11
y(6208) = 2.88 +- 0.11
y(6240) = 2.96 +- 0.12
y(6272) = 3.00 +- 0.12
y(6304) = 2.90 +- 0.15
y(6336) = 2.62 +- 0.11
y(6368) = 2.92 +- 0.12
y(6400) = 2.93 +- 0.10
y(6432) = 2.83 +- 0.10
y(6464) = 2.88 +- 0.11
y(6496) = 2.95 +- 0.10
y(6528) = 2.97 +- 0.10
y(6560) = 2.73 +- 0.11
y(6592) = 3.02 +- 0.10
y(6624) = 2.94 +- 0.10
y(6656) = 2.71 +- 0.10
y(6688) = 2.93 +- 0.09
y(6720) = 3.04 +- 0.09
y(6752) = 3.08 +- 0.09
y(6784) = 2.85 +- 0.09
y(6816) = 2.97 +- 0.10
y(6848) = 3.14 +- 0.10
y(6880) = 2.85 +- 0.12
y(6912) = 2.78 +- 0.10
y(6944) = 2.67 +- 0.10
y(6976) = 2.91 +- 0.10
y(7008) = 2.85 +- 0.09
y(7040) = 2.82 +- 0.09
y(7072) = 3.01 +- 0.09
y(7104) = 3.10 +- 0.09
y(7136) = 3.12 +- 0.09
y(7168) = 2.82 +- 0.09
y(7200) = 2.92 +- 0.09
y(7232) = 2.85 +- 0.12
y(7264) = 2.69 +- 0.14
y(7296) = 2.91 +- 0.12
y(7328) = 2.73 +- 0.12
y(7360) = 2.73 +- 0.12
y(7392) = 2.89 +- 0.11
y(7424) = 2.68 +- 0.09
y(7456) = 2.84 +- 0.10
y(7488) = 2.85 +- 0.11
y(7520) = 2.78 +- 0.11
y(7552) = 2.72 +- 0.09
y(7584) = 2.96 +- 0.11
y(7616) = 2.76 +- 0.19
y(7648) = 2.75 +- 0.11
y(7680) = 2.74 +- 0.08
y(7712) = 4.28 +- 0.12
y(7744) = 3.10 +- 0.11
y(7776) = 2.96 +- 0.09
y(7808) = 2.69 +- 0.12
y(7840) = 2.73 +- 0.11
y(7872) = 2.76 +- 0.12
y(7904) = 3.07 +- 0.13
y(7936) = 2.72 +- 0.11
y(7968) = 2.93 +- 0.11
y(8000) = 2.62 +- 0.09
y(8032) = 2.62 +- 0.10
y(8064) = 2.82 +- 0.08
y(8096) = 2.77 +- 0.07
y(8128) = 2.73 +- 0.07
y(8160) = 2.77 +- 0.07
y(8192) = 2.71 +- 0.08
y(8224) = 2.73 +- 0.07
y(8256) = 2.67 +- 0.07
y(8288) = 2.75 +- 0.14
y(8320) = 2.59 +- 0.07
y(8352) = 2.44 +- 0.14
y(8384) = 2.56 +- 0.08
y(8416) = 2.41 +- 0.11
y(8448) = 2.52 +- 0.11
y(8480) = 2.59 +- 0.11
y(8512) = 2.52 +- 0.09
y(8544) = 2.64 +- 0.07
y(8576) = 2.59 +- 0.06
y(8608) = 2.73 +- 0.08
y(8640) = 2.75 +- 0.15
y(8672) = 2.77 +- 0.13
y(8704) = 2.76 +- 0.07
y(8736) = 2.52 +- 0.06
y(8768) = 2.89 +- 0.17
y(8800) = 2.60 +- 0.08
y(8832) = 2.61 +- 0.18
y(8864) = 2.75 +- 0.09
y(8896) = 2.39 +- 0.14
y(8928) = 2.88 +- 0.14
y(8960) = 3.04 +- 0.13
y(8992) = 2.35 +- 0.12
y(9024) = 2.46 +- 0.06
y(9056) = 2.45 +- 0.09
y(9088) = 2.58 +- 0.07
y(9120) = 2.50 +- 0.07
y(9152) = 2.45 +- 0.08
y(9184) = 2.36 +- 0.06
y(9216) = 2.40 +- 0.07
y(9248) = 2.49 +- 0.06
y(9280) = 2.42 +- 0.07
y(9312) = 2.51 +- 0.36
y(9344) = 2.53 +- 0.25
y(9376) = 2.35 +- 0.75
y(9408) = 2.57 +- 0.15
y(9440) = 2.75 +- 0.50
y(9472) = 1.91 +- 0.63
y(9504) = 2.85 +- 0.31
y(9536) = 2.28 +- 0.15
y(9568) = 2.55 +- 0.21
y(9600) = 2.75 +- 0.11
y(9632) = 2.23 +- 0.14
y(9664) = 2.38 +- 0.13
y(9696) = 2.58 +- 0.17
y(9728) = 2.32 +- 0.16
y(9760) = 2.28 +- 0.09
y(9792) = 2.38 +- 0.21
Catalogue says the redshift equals 0.18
